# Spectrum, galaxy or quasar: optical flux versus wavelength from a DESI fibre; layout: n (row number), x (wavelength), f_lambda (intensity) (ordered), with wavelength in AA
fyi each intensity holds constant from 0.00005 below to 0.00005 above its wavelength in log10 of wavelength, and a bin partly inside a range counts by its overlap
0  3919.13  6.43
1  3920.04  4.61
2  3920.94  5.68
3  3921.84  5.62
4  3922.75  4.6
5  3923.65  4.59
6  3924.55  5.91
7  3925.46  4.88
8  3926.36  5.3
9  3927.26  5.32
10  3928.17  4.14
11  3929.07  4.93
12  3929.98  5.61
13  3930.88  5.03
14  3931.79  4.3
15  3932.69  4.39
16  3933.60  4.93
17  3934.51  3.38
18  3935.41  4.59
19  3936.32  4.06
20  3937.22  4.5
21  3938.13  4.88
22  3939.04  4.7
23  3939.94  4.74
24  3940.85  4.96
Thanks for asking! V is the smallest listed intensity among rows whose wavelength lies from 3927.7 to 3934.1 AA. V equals 4.14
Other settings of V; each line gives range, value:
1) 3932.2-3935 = 3.38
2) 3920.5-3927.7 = 4.59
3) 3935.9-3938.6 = 4.06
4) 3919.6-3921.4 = 4.61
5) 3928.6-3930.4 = 4.93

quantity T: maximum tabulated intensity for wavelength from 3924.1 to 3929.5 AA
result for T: 5.91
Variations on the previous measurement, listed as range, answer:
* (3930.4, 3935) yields 5.03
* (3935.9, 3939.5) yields 4.88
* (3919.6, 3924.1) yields 5.68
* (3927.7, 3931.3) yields 5.61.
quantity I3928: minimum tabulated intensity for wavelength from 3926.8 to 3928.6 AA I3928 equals 4.14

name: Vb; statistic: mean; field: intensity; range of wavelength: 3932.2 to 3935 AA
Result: 4.24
